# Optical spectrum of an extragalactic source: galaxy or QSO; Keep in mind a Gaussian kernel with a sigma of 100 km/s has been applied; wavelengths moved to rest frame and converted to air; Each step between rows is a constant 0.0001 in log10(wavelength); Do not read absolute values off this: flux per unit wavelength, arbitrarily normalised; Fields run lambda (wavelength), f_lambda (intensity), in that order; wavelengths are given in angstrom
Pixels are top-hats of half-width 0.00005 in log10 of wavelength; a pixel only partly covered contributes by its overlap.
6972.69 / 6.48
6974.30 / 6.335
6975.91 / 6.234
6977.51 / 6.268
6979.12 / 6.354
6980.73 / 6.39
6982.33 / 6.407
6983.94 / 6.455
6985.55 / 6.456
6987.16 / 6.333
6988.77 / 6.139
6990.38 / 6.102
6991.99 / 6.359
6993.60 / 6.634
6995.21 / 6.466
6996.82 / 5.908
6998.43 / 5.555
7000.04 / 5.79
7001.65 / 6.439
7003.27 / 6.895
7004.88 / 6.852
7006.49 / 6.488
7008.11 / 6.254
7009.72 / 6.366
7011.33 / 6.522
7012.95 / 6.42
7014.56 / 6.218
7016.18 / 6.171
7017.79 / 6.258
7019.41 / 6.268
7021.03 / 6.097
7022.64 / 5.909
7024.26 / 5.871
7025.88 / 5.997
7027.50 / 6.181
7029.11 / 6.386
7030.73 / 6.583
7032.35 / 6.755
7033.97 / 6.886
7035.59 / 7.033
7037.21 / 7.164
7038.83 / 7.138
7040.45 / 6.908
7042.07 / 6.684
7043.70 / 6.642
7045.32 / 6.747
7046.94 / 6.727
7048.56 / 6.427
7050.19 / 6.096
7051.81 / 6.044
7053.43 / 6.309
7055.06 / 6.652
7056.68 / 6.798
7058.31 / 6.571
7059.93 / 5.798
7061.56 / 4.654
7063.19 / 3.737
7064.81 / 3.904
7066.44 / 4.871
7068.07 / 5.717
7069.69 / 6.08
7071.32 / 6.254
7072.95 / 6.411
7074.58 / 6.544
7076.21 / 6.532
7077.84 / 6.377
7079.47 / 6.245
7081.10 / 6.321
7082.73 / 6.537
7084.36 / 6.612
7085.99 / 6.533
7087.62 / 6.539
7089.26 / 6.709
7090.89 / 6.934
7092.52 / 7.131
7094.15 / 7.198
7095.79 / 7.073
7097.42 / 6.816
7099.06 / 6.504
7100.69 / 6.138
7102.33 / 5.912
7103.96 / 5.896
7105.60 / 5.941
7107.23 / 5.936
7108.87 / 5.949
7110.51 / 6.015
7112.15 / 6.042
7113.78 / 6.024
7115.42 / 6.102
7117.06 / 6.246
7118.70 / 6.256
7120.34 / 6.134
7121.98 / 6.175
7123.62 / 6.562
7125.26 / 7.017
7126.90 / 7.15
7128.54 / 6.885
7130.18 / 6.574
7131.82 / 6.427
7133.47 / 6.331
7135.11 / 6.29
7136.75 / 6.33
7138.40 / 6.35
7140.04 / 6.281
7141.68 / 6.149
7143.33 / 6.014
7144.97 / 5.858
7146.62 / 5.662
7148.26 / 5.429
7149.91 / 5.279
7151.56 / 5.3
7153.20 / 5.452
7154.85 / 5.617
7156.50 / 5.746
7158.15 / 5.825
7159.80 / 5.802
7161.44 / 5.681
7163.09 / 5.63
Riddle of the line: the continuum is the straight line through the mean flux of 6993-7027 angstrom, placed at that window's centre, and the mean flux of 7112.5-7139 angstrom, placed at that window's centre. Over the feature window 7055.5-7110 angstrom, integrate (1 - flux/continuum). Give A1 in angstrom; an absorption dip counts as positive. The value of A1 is 1.72 angstrom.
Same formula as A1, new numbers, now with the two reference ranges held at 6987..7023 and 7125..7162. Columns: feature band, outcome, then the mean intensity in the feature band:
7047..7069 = 1.8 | 5.7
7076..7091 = -0.9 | 6.51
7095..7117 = -0.2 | 6.18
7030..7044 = -1.4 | 6.87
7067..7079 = -0.1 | 6.24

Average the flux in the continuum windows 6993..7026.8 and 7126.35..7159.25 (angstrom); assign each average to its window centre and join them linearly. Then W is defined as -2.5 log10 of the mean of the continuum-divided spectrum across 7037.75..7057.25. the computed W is -0.07 mag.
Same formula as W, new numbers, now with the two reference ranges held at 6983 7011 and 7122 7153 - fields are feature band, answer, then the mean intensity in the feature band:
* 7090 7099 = -0.12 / 6.98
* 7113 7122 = 0.01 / 6.15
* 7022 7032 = 0.02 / 6.19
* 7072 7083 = -0.03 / 6.41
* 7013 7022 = 0.02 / 6.22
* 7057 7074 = 0.15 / 5.45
